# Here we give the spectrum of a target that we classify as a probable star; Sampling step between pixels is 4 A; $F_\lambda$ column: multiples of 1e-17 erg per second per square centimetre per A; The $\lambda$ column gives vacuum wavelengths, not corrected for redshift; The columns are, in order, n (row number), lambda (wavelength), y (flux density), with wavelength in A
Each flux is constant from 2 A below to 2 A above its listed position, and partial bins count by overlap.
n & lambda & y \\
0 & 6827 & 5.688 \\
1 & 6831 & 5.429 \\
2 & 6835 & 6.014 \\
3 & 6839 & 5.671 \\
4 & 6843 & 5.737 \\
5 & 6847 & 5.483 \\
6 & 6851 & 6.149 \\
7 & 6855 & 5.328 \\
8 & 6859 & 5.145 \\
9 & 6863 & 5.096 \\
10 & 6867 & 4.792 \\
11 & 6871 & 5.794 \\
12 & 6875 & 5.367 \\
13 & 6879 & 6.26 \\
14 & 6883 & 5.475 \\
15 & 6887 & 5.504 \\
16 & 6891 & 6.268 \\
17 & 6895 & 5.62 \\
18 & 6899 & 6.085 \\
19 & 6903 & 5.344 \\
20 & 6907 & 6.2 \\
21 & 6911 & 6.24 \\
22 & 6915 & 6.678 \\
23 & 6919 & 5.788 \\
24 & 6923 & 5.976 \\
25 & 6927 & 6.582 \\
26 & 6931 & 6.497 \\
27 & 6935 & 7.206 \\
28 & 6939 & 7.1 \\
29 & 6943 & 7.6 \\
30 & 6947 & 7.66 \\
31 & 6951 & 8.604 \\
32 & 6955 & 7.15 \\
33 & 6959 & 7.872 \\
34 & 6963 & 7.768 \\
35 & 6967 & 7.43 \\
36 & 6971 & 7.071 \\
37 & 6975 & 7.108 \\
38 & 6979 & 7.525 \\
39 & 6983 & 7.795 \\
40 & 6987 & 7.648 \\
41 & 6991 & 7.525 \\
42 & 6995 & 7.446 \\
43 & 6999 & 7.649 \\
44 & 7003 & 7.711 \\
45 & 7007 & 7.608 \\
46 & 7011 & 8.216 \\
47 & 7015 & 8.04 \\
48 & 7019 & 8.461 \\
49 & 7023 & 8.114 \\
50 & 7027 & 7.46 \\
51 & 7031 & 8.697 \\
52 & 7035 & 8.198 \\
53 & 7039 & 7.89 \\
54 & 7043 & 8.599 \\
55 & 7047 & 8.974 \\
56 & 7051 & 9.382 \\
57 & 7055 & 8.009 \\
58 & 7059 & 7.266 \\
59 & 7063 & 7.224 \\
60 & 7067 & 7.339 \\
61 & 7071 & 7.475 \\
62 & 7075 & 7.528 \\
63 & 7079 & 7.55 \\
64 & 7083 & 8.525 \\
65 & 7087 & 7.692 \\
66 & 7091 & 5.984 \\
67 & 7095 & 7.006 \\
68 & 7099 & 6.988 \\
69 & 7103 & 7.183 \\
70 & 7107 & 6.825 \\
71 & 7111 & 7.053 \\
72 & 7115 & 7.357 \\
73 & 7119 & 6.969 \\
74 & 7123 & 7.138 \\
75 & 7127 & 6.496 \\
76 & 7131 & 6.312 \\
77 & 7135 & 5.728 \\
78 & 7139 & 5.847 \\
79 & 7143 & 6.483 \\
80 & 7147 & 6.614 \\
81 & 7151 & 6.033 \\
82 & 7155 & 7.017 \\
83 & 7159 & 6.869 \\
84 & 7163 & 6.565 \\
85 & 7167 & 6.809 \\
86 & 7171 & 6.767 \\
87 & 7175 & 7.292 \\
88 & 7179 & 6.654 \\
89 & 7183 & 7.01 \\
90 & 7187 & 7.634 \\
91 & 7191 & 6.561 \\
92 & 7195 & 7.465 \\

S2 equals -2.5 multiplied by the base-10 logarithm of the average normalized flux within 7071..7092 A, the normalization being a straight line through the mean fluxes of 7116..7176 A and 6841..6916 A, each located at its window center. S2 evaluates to -0.180 mag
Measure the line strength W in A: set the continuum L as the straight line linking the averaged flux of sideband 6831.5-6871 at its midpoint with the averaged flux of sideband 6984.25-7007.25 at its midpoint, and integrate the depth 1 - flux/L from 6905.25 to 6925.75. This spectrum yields 0.8 A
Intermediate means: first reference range 5.5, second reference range 7.6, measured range 6.19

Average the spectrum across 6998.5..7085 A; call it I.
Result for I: 8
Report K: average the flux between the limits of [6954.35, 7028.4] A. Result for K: 7.67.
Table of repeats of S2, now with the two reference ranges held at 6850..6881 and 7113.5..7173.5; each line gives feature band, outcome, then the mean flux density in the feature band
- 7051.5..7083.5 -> -0.213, 7.65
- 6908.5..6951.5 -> -0.190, 6.84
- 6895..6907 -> -0.031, 5.78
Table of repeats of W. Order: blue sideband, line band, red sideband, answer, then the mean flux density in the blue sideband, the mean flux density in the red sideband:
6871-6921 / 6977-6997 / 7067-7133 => -3.53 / 5.9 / 7.14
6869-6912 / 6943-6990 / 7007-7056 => -2.94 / 5.82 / 8.31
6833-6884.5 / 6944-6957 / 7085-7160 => -3.98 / 5.56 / 6.71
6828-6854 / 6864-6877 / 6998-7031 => 1.72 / 5.73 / 7.96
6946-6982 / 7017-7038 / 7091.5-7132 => -2.53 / 7.58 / 6.91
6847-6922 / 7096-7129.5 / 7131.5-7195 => -2.51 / 5.73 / 6.68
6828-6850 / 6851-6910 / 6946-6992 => 6.34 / 5.69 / 7.6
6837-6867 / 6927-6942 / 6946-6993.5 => 0.06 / 5.47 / 7.59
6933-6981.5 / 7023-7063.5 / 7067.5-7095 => -4.10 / 7.51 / 7.42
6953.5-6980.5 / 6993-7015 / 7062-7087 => -0.77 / 7.42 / 7.63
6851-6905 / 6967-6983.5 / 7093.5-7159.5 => -3.66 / 5.57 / 6.69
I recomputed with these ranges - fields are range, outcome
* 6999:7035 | 8.03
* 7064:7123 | 7.24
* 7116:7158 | 6.49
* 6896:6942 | 6.35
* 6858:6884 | 5.43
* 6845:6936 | 5.85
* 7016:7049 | 8.29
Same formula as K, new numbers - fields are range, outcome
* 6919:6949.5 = 6.9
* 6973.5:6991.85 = 7.53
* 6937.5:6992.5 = 7.57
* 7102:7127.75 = 7.02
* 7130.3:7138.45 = 5.94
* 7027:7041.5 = 8.16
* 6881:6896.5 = 5.72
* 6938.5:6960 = 7.69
